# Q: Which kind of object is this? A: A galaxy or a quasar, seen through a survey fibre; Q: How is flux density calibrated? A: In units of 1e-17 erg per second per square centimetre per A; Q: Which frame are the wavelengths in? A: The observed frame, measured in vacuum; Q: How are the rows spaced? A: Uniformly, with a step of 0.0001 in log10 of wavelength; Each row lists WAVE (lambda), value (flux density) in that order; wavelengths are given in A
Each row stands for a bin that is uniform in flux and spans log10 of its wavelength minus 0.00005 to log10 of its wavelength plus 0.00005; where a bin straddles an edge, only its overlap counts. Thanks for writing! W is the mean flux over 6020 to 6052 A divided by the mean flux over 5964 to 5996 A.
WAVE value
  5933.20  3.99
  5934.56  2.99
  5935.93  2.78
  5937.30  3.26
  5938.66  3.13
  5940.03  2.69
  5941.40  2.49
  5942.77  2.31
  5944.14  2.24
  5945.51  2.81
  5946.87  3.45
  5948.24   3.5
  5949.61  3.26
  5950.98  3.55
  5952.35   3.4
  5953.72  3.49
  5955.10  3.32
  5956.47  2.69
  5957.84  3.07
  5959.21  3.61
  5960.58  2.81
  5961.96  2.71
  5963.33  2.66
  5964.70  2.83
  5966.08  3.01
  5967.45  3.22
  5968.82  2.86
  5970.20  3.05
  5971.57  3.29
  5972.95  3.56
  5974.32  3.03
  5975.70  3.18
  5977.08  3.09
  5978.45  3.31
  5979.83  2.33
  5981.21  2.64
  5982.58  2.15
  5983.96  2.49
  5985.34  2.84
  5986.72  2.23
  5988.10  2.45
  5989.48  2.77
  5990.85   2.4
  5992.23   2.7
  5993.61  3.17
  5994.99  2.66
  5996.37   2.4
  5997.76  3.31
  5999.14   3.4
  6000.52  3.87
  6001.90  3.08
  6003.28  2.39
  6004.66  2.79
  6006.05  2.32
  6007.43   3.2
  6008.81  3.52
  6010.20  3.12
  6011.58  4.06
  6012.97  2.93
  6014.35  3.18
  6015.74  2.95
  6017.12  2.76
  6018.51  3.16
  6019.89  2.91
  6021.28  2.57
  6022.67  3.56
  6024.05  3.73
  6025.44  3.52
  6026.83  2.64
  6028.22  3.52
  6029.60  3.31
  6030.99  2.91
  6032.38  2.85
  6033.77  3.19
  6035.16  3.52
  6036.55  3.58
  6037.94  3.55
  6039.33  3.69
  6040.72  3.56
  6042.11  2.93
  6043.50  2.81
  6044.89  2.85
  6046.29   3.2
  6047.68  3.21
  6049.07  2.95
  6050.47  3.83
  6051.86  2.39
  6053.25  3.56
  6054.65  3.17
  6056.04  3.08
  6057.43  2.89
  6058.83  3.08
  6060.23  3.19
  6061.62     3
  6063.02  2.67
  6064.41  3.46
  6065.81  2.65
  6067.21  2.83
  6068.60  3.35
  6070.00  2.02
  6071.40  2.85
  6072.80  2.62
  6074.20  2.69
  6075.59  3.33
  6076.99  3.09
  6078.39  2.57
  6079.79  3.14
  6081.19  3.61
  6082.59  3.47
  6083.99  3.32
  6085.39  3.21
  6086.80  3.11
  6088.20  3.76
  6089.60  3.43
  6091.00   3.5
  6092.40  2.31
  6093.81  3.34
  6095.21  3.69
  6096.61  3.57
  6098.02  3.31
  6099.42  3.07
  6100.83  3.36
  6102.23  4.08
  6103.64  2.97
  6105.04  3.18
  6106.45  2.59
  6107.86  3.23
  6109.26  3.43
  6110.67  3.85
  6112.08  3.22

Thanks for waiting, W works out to 1.1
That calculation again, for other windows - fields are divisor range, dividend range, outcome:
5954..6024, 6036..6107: 1.06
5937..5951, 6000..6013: 1.06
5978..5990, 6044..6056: 1.22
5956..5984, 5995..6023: 1.04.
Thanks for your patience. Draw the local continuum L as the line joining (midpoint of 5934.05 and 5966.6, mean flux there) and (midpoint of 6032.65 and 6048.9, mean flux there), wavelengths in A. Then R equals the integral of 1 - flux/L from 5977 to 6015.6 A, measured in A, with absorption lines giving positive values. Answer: 3.1 A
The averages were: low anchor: 3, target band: 2.88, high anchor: 3.26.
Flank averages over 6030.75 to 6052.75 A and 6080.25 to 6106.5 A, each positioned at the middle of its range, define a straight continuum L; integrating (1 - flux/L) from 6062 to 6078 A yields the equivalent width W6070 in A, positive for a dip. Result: 2.0 A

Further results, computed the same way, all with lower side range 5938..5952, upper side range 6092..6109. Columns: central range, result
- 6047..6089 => 1.51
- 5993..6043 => -1.11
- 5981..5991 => 1.77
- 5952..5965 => -0.34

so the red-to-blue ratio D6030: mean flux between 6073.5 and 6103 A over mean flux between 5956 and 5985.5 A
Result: 1.1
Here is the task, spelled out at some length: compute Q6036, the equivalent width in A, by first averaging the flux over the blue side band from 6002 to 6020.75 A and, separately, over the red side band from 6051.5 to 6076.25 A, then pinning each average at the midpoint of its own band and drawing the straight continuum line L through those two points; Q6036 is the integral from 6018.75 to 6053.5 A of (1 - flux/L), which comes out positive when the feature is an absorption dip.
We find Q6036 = -2.6 A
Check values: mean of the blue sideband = 3.02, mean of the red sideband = 2.94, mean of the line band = 3.21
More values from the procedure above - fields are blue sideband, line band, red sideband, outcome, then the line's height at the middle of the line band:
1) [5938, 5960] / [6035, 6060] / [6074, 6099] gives 0.0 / 3.2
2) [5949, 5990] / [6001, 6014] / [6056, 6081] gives -0.5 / 2.95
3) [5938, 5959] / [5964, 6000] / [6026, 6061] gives 2.6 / 3.09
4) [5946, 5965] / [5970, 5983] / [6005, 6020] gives 0.7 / 3.15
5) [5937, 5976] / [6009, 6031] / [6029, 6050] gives -0.1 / 3.17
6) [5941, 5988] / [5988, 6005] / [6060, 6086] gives 0.4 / 2.97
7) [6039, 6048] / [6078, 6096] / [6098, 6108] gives -0.4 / 3.2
